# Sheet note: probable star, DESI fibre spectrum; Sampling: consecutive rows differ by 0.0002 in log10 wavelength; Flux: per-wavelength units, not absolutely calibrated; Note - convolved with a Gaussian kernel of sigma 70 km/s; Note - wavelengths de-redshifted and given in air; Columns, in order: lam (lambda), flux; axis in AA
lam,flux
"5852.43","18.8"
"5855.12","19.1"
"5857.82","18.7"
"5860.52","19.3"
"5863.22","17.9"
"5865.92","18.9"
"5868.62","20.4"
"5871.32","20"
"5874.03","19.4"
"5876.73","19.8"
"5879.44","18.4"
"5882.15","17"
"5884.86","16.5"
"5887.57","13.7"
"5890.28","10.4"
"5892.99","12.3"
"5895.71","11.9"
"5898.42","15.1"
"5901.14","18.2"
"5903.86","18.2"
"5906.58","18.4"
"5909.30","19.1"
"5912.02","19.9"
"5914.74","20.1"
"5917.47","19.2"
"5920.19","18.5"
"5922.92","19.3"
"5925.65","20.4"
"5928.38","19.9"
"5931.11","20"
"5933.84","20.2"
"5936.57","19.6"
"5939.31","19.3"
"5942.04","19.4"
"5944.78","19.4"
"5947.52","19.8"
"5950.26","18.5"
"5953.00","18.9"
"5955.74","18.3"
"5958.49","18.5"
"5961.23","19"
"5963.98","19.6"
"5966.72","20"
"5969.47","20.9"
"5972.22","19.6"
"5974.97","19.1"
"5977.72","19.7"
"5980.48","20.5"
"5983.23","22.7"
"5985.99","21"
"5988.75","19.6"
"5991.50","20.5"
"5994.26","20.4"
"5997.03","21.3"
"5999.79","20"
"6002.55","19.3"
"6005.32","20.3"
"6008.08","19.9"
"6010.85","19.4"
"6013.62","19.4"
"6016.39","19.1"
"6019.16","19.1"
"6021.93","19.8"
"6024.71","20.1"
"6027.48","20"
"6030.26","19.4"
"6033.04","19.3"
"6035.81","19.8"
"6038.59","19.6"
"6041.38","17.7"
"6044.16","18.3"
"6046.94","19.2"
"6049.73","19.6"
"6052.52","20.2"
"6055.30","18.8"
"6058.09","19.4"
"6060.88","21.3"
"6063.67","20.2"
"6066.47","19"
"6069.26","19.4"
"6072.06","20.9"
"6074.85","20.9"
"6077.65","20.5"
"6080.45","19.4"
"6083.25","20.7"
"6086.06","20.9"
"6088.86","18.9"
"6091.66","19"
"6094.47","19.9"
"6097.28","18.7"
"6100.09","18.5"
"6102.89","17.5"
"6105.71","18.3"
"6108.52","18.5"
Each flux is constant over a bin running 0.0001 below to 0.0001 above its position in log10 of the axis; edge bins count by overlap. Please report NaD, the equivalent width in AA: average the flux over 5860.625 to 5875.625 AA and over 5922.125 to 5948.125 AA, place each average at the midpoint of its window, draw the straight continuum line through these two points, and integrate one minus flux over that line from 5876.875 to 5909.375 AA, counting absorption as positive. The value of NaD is 6.2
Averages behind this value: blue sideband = 19.3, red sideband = 19.7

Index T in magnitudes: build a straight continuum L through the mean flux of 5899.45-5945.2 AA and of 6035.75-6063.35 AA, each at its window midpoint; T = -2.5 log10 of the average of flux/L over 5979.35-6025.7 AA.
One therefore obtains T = -0.04 mag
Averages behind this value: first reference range 19.3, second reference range 19.4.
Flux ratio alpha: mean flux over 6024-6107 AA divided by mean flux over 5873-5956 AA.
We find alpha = 1.1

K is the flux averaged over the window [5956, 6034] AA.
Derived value 19.9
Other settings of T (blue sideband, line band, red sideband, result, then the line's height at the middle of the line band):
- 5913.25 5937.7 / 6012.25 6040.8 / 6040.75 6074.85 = 0.01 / 19.6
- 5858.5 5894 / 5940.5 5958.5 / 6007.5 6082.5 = -0.04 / 18.3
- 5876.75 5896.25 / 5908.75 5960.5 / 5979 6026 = -0.14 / 17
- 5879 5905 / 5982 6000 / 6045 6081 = -0.17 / 17.8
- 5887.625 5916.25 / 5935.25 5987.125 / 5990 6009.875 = -0.06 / 18.7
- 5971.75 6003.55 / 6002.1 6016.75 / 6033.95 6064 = 0.02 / 20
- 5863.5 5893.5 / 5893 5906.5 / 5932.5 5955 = 0.14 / 17.9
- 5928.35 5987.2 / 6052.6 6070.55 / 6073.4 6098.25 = 0.01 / 19.9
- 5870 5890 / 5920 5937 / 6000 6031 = -0.09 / 18.2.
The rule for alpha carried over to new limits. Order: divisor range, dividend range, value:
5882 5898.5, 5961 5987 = 1.50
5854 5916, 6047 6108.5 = 1.12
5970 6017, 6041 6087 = 0.98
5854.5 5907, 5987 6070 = 1.15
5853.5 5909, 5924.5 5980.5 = 1.13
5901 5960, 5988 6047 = 1.02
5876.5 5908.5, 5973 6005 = 1.29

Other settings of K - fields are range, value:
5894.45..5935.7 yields 18.6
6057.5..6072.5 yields 20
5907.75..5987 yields 19.7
